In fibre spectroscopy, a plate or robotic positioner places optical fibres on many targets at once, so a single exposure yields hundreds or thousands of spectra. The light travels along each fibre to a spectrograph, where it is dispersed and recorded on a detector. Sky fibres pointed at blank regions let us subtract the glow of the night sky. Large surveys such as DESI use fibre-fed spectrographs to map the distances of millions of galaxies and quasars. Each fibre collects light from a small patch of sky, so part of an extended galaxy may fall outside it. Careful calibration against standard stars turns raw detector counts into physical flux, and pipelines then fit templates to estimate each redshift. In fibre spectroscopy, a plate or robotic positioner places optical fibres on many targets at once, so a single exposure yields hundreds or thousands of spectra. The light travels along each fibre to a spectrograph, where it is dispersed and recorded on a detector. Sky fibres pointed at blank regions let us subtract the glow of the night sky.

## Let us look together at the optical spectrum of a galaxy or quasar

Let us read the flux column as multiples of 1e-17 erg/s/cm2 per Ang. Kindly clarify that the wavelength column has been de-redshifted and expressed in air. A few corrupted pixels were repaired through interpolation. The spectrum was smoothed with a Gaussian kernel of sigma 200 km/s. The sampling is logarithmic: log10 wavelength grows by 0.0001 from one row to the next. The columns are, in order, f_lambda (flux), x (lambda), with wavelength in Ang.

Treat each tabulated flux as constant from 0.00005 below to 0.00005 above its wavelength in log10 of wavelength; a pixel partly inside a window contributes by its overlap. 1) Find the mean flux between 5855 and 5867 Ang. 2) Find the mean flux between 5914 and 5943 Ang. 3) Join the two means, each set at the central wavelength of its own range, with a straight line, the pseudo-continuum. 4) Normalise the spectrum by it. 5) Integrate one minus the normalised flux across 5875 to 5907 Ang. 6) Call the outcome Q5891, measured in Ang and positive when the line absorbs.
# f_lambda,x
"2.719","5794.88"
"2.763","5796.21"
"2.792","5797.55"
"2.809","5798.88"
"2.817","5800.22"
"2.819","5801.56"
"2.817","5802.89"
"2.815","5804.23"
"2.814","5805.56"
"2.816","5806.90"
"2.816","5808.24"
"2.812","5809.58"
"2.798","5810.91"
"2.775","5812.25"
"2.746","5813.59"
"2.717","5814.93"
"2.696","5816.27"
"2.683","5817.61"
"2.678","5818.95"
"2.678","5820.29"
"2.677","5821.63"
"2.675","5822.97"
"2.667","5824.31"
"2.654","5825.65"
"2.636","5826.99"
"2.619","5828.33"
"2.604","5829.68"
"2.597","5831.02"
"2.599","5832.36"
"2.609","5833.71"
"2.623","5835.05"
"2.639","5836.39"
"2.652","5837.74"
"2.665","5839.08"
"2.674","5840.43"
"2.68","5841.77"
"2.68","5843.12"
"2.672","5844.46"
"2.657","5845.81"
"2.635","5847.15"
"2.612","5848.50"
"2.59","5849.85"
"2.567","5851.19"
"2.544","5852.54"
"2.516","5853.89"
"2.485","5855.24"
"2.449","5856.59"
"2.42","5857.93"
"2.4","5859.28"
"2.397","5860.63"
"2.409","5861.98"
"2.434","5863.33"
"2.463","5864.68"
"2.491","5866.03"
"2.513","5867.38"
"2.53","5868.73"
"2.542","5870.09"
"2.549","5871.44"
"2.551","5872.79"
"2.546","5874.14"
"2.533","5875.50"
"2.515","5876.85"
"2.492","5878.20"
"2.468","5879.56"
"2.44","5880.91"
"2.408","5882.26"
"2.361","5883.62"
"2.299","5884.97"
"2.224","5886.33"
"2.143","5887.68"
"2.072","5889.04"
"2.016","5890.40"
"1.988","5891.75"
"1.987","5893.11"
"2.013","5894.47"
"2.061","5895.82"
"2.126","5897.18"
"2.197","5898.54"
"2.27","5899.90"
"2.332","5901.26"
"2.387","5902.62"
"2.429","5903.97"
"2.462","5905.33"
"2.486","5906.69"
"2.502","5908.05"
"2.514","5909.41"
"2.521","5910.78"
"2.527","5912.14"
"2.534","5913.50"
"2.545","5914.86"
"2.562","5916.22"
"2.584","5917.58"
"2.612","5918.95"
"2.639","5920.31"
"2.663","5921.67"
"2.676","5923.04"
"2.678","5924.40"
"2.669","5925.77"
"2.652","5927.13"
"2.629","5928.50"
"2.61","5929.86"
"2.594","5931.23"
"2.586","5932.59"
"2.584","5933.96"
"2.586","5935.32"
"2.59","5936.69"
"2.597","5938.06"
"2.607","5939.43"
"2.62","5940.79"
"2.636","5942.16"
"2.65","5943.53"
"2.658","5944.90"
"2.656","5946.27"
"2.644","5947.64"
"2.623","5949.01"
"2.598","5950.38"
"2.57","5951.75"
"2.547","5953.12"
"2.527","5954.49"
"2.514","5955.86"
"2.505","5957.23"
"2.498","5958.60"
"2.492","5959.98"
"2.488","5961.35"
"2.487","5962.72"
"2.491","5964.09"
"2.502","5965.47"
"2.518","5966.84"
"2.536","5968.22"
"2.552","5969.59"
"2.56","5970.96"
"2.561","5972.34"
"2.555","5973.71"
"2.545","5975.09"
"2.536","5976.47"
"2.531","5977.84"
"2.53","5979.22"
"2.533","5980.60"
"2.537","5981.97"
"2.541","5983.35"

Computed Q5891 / 3.1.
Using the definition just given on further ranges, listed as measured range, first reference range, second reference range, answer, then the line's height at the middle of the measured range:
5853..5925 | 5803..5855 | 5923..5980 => 5.8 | 2.62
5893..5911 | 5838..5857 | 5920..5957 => 2.1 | 2.61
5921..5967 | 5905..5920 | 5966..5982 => -0.9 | 2.54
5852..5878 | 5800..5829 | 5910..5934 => 1.8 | 2.67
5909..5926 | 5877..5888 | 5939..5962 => -0.8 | 2.48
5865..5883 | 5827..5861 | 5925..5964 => 0.6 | 2.59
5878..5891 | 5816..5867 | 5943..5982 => 1.5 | 2.58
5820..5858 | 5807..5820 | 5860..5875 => 0.2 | 2.63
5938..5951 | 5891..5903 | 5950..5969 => -1.1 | 2.43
